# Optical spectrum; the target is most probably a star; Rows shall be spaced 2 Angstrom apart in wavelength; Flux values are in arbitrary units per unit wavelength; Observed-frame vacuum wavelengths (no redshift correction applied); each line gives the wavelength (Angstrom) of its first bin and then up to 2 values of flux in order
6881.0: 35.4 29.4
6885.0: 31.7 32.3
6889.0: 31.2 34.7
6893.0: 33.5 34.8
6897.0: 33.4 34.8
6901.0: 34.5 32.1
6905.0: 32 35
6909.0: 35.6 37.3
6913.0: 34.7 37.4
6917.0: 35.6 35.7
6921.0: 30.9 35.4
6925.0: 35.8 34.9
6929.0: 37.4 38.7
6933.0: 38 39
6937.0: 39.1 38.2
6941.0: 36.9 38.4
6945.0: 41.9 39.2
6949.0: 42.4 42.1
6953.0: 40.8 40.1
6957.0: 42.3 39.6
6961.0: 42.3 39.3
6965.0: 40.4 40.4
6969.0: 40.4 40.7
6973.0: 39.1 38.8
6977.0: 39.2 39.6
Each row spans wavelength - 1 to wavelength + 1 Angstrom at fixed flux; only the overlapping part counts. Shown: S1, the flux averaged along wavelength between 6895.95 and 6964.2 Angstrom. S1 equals 37.4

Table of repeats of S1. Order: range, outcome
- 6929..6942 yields 38.2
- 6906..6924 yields 35.3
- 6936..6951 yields 39.6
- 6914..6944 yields 36.8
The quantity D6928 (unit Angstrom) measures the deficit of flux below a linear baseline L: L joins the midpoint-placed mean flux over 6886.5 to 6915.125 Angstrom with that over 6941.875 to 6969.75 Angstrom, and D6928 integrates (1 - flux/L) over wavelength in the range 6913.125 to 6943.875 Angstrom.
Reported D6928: 0.6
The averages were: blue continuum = 34.2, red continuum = 40.7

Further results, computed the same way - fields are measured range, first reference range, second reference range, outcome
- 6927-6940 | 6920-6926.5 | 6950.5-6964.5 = -0.7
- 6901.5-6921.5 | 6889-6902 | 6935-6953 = 0.7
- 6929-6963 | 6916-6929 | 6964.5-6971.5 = -1.9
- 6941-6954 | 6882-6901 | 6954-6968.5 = -0.5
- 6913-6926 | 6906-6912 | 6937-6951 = 0.7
